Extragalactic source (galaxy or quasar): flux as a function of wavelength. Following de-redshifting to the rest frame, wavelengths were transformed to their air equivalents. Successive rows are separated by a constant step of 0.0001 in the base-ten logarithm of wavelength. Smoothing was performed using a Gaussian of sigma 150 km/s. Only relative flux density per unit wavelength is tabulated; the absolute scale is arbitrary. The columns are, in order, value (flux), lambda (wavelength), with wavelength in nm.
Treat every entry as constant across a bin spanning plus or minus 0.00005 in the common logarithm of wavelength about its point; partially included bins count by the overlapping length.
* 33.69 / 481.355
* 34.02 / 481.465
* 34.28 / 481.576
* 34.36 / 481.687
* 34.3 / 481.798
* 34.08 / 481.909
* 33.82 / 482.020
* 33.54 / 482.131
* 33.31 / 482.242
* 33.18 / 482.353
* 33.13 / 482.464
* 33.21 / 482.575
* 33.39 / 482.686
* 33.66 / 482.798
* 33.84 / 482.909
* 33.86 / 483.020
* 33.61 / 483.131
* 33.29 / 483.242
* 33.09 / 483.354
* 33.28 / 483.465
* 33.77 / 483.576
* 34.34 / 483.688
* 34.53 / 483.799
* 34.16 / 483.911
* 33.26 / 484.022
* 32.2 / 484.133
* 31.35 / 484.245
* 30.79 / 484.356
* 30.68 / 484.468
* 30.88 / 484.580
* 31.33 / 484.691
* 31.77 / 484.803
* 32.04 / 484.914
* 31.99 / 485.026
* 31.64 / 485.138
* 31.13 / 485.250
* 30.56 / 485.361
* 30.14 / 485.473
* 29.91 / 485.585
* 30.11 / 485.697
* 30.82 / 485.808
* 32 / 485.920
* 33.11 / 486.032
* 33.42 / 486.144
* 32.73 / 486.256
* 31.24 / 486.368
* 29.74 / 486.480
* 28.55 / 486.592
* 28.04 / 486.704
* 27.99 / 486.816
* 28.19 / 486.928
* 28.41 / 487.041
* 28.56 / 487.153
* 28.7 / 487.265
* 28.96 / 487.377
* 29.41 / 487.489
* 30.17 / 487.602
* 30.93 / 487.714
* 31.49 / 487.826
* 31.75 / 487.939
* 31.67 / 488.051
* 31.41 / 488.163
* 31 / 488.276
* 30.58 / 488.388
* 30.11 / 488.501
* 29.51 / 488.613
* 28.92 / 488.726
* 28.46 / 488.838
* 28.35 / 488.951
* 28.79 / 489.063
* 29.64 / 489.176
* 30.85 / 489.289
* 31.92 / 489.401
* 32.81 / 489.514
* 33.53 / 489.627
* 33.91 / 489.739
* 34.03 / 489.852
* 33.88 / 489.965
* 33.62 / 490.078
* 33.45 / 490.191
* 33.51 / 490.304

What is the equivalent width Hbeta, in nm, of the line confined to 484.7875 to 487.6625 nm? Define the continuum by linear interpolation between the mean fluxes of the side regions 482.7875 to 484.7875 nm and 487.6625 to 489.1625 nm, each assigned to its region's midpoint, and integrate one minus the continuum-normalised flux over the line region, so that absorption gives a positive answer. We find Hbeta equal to 0.10 nm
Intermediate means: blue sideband 32.8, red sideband 30.2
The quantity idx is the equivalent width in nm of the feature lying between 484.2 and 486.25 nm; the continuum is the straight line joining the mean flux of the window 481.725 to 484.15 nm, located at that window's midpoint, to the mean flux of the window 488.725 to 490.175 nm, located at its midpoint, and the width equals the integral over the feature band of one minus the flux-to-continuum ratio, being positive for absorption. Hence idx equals 0.097 nm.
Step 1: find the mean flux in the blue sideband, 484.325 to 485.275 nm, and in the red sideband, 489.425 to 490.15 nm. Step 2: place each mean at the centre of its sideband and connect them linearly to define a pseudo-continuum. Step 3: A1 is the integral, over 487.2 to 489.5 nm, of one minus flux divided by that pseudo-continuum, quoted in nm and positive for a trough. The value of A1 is 0.190 nm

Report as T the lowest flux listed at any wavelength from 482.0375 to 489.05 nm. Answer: 27.99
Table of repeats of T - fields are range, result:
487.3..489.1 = 28.35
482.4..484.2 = 32.2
